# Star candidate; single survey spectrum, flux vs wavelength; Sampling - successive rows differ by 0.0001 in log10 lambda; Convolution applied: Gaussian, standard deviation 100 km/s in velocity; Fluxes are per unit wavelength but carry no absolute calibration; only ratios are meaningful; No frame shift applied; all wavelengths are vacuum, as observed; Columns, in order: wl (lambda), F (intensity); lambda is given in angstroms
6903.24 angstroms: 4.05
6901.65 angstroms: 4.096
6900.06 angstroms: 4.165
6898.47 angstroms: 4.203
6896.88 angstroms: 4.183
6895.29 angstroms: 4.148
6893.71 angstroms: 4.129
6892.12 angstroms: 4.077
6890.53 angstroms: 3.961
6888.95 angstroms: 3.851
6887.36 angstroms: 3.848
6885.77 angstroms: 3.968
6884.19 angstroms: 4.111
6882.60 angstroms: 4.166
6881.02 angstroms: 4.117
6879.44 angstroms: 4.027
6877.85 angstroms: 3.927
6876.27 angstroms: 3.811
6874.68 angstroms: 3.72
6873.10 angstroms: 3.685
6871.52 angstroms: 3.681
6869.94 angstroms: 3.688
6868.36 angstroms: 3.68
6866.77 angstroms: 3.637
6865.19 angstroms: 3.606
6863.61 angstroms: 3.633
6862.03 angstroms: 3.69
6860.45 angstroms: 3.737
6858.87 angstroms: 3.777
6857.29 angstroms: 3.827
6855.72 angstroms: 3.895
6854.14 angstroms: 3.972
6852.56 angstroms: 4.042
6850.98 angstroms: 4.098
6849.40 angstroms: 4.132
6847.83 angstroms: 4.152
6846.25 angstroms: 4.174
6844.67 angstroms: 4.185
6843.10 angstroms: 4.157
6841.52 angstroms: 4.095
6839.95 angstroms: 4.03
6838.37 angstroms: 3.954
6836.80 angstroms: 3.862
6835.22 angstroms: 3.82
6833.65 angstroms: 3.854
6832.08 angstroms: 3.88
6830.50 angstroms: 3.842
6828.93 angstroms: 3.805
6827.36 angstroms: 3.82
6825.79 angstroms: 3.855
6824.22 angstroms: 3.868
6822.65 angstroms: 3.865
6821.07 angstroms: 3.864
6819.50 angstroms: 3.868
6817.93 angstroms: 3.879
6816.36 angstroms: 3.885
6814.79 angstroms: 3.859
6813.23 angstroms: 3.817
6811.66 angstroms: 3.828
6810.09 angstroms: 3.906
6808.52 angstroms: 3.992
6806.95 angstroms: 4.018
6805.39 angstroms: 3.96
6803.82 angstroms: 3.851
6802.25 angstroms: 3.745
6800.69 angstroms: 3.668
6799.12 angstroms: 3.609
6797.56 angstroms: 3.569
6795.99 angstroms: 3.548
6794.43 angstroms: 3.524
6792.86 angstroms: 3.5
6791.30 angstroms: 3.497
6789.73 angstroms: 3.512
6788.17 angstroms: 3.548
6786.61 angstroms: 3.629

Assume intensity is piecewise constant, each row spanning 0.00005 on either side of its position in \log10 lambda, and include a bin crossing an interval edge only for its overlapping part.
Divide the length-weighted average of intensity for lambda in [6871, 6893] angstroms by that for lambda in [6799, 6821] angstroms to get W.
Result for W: 1.0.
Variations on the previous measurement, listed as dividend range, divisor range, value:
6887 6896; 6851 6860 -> 1.02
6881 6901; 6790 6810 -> 1.10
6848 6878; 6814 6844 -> 0.98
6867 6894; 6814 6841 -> 1.01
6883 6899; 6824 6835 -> 1.05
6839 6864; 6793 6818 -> 1.05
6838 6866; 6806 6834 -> 1.02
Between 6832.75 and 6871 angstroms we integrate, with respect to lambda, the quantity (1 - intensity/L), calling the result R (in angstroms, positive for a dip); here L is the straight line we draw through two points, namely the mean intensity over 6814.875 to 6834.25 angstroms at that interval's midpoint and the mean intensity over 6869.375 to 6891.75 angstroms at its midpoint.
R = -0.2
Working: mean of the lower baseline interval 3.86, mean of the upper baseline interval 3.9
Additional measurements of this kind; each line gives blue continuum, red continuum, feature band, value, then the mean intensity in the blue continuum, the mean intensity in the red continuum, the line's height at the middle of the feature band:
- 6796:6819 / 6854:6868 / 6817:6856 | -1.9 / 3.82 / 3.74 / 3.78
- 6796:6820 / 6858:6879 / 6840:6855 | -1.4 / 3.82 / 3.72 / 3.75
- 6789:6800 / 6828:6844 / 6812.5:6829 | -0.3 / 3.54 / 3.93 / 3.79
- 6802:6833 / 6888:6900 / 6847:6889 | 1.5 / 3.87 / 4.08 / 4.01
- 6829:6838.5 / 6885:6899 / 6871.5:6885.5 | 0.2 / 3.86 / 4.04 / 4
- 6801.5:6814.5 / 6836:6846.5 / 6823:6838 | 0.6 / 3.89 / 4.06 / 4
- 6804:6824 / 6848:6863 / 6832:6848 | -0.4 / 3.89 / 3.92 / 3.91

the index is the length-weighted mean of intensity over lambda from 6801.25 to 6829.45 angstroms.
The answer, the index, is 3.87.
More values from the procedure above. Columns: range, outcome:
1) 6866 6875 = 3.68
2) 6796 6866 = 3.88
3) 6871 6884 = 3.91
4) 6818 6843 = 3.89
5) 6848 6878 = 3.81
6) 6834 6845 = 4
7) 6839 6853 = 4.12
